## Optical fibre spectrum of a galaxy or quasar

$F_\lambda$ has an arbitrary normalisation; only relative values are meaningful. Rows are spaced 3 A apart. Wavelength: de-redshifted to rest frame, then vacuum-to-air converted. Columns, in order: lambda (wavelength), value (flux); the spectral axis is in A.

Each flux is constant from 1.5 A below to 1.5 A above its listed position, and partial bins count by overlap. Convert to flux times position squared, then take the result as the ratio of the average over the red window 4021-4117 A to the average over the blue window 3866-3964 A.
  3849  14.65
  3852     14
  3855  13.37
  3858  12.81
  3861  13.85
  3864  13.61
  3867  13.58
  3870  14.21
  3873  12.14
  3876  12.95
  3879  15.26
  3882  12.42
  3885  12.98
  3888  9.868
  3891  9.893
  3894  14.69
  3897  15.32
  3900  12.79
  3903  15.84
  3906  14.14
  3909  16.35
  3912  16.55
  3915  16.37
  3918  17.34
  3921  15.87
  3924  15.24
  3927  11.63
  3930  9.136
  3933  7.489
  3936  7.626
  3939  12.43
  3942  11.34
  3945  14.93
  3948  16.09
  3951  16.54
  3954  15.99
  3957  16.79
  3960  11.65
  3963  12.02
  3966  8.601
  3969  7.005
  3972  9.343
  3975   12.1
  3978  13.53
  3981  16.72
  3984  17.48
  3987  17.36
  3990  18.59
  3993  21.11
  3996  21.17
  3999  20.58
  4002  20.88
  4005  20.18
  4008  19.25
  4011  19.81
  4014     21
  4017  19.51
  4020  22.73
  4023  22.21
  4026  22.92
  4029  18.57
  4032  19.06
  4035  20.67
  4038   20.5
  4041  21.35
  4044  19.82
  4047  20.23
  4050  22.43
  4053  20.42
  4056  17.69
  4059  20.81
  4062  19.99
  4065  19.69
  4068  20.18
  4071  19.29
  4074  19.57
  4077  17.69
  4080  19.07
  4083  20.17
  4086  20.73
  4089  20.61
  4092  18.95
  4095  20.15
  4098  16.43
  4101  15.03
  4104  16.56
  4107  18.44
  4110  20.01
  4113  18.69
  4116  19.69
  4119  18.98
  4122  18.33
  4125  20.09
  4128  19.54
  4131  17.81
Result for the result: 1.56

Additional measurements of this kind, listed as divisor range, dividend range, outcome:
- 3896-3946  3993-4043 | 1.61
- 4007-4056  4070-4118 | 0.94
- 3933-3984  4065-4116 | 1.59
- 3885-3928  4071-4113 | 1.43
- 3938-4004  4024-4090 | 1.38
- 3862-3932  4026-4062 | 1.58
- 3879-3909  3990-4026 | 1.64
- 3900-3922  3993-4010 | 1.35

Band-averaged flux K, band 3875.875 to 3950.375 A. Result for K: 13.4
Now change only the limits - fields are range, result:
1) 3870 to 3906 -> 13.2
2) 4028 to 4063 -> 20.2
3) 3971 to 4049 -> 19.2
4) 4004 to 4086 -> 20.2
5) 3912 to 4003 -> 14.4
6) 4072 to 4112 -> 18.7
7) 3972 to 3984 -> 13.9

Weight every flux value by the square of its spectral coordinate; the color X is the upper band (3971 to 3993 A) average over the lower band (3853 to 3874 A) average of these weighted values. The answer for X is 1.23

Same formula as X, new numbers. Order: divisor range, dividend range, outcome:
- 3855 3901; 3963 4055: 1.50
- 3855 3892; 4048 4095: 1.70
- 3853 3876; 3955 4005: 1.23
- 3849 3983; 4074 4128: 1.56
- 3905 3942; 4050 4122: 1.57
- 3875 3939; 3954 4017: 1.28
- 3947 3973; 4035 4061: 1.69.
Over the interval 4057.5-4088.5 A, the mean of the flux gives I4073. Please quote 19.7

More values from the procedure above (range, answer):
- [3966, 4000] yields 15.5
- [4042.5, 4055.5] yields 20.5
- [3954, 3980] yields 11.7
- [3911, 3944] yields 12.8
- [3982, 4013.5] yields 19.6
